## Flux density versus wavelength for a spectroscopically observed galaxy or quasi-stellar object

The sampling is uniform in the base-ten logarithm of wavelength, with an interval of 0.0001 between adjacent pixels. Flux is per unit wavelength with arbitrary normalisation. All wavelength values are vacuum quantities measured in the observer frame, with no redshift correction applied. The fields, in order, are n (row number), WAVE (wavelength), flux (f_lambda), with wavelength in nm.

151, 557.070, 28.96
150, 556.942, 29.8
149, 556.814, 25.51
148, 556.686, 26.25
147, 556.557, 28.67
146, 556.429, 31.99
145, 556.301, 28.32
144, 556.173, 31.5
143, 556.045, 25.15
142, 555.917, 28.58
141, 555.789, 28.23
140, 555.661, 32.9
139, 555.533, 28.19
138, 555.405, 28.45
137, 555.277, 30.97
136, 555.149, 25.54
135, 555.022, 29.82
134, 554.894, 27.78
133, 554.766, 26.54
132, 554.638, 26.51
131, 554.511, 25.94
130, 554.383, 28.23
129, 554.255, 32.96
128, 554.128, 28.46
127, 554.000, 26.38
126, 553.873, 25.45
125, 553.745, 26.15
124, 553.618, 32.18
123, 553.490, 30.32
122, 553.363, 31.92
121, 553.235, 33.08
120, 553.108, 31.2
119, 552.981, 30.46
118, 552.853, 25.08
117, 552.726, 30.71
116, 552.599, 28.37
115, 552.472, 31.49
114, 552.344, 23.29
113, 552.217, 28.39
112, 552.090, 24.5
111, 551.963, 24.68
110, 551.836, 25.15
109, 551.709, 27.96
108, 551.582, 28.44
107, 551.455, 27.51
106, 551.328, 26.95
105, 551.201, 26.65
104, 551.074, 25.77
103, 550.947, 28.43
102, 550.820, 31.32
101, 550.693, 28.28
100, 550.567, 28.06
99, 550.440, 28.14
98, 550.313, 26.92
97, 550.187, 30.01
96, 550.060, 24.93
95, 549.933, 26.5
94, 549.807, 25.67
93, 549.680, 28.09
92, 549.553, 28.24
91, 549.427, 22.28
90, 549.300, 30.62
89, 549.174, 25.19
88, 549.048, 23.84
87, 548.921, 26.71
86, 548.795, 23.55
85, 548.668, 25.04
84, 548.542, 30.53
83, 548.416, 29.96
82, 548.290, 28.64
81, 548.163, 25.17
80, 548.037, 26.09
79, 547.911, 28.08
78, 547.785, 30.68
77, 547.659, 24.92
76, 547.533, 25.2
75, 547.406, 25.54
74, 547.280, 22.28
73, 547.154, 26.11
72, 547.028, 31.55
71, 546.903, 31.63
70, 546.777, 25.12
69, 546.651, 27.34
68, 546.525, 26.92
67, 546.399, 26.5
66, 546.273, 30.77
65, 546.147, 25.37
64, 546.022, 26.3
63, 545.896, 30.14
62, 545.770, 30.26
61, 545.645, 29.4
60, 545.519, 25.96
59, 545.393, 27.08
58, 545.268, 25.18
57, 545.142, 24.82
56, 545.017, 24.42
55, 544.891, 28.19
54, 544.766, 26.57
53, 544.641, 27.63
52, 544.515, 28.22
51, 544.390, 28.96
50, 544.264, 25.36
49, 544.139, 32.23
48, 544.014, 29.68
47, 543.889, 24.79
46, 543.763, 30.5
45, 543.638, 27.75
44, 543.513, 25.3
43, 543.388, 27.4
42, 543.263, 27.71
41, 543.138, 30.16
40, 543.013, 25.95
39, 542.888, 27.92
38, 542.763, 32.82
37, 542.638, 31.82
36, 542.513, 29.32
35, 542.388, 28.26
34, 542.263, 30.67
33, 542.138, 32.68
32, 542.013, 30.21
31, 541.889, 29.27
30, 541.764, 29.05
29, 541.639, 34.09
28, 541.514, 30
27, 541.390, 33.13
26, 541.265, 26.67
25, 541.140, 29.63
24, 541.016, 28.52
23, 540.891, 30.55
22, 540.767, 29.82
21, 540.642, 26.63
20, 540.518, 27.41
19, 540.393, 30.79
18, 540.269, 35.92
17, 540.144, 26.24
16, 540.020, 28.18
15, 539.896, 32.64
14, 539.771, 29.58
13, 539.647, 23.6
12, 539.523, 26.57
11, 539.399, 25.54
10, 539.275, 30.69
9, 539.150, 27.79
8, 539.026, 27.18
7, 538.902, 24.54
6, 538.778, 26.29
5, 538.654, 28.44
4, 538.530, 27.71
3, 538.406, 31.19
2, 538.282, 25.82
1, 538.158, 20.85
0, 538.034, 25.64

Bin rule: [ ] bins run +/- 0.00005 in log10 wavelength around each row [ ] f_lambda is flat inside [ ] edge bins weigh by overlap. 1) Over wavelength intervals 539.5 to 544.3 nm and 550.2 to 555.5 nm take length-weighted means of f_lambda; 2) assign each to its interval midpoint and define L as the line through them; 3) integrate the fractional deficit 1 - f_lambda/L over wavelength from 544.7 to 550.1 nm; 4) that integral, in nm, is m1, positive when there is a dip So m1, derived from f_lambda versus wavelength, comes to 0.34 nm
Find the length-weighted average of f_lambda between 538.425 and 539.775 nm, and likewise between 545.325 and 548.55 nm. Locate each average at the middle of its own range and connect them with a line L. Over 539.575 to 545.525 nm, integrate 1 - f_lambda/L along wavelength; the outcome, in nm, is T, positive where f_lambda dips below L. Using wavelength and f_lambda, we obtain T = -0.32 nm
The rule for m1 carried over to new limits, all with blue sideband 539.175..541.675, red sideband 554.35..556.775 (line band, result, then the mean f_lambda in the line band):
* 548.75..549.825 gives 0.10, 26.1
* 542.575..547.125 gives 0.16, 28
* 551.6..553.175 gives 0.05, 27.7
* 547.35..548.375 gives 0.07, 26.8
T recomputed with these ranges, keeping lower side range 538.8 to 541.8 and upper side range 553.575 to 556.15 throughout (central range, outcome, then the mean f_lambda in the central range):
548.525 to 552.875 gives 0.21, 27.1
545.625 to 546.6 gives 0.02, 28.1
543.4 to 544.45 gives 0.03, 28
